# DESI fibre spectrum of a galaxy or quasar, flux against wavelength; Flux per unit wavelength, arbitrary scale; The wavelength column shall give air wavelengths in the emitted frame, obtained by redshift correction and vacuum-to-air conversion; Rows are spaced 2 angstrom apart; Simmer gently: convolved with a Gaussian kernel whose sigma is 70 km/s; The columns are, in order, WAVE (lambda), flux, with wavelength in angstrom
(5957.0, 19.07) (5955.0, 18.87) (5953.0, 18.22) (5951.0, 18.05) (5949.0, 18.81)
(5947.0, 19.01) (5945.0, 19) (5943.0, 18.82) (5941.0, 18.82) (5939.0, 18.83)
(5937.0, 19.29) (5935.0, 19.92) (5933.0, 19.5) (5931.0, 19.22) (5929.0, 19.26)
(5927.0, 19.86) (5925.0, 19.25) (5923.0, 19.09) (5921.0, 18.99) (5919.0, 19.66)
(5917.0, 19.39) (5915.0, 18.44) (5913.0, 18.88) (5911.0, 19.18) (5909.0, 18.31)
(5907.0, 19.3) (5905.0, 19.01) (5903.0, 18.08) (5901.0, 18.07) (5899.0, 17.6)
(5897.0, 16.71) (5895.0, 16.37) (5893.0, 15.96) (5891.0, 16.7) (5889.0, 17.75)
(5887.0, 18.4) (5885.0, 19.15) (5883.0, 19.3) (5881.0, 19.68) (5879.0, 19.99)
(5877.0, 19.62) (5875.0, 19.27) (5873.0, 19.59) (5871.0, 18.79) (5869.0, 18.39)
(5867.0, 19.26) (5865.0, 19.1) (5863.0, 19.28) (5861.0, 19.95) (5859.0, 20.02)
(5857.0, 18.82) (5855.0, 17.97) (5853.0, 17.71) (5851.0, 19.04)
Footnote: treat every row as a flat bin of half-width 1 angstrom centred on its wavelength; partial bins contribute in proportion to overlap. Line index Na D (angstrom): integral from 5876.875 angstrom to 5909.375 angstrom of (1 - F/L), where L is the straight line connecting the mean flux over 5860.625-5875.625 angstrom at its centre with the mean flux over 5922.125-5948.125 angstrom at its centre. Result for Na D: 1.7 angstrom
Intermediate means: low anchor 19.2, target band 18.2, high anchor 19.2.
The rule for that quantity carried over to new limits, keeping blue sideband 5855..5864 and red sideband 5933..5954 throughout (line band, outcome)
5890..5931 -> 1.4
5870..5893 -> 0.5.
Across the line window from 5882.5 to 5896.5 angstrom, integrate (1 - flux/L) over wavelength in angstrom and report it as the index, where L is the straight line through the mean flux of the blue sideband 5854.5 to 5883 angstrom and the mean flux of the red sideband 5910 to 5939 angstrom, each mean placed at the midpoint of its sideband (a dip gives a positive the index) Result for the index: 1.24 angstrom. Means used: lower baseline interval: 19.3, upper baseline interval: 19.3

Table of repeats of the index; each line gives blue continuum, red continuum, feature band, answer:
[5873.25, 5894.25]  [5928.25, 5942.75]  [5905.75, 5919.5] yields 0.0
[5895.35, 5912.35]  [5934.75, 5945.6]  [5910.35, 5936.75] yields -0.9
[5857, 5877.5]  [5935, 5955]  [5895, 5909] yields 0.8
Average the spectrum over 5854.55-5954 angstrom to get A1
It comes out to 18.8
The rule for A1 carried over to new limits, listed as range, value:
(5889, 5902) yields 17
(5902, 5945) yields 19.1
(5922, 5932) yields 19.3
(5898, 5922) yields 18.7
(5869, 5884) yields 19.4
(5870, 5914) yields 18.4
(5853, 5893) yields 18.9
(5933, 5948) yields 19.1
